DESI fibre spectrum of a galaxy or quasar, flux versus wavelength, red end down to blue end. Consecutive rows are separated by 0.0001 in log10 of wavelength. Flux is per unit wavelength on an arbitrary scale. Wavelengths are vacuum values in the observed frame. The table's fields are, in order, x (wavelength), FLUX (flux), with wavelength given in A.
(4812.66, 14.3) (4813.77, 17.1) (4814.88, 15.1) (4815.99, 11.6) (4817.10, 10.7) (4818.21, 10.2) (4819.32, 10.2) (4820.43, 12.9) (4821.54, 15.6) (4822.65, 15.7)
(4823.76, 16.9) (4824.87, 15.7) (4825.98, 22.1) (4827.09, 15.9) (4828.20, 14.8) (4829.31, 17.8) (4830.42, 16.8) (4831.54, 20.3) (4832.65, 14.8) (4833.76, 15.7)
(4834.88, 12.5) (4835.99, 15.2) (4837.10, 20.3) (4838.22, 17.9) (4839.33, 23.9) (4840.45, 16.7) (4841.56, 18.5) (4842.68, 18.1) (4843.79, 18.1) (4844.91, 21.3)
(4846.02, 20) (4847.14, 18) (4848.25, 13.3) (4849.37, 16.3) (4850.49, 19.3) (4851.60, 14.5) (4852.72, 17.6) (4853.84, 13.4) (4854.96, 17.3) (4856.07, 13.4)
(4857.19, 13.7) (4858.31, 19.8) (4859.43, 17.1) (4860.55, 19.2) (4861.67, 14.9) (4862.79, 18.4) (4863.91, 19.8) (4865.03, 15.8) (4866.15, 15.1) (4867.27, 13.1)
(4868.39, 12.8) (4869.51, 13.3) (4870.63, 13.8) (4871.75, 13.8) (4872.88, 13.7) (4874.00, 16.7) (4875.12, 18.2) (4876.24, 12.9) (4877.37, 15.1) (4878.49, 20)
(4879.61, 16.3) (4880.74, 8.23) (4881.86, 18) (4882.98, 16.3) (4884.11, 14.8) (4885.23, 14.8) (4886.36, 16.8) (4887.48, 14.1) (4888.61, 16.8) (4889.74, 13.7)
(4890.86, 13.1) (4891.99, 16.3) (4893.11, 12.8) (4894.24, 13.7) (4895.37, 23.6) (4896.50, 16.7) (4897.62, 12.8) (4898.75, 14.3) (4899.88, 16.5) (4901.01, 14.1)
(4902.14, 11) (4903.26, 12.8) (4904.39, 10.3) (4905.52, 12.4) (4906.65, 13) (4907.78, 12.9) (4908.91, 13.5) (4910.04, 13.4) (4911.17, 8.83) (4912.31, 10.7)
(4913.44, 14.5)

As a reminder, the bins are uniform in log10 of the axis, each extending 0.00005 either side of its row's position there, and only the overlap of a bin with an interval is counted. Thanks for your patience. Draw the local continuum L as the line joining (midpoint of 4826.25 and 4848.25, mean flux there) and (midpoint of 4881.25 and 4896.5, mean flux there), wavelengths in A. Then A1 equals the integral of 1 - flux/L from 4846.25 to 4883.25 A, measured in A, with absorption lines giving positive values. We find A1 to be 2.0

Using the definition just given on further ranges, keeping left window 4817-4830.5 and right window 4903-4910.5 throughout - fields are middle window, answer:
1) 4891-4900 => -1.9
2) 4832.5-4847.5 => -3.5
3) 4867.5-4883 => -1.5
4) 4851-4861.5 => -1.5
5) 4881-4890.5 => -1.5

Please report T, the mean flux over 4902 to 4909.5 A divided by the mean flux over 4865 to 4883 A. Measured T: 0.83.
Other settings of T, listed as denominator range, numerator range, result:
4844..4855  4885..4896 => 0.91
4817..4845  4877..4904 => 0.91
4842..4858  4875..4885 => 0.92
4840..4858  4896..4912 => 0.77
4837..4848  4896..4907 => 0.70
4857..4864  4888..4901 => 0.88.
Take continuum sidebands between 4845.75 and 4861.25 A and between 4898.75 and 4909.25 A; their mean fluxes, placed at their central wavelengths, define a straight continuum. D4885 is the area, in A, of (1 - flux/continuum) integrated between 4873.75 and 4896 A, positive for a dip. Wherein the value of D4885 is -2.0 A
